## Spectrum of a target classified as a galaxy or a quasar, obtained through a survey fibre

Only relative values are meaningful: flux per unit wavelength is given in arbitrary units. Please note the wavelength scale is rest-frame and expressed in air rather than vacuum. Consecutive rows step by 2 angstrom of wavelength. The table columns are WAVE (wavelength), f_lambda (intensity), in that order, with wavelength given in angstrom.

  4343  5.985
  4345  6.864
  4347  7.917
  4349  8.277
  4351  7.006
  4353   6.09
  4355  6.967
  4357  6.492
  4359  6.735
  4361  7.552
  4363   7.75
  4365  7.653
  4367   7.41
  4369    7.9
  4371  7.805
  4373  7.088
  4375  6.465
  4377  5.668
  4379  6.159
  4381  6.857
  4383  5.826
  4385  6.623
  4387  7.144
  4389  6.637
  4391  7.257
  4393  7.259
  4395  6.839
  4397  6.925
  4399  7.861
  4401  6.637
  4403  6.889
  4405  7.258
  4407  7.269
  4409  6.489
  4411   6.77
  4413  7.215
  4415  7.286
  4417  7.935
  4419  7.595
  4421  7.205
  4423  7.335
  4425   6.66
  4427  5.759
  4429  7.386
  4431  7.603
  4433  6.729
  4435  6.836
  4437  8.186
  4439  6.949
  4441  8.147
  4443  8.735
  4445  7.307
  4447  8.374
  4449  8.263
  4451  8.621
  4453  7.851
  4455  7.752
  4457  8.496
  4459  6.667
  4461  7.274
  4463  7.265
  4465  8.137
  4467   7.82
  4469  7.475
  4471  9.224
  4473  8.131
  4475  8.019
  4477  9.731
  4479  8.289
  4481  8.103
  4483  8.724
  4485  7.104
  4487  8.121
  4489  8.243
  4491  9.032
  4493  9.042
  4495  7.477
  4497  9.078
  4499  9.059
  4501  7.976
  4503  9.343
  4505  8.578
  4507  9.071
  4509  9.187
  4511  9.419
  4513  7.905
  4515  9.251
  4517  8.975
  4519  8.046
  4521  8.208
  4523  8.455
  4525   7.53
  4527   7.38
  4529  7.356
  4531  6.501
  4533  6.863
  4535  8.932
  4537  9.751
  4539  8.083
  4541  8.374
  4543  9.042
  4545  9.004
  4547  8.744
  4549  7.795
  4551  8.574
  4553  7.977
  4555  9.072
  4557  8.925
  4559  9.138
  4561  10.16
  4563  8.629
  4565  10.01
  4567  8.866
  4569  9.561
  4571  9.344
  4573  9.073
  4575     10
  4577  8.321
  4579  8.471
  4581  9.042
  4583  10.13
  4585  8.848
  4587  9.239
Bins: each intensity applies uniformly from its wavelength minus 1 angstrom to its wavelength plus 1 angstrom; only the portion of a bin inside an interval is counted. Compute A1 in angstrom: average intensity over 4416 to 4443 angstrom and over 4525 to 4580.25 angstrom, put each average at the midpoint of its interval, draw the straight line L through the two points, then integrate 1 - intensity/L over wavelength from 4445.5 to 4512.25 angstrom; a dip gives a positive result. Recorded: -4.0 angstrom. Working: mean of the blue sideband 7.31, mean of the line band 8.32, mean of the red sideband 8.65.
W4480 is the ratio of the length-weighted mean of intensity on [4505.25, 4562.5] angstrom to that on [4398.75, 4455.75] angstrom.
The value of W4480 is 1.15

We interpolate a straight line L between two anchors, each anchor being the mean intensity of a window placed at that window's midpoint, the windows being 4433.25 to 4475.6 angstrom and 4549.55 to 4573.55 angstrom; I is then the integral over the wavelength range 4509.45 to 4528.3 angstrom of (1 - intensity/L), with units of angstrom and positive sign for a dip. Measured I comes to 0.5 angstrom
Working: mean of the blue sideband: 7.86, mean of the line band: 8.36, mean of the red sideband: 9.09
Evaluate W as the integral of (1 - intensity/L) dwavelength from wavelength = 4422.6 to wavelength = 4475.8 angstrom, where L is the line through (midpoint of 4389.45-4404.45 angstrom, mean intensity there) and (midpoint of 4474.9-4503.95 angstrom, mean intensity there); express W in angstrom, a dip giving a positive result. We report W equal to 1.5 angstrom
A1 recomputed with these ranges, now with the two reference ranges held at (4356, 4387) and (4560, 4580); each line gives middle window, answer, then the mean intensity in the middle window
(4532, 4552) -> 0.90 angstrom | 8.52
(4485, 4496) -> 0.07 angstrom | 8.27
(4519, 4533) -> 1.88 angstrom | 7.55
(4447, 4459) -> -0.30 angstrom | 8.08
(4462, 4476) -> 0.11 angstrom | 8.01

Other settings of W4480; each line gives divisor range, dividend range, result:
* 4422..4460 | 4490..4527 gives 1.14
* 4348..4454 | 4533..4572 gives 1.24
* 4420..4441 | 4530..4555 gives 1.17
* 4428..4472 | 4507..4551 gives 1.07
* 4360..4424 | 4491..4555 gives 1.19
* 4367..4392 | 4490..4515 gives 1.29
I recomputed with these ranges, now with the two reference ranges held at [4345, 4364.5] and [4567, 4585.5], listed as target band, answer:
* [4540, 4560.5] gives 0.59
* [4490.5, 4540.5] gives 1.29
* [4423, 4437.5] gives 1.60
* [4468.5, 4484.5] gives -0.31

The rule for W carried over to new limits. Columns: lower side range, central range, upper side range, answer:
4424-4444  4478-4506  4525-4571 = -1.7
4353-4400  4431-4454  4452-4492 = -0.2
